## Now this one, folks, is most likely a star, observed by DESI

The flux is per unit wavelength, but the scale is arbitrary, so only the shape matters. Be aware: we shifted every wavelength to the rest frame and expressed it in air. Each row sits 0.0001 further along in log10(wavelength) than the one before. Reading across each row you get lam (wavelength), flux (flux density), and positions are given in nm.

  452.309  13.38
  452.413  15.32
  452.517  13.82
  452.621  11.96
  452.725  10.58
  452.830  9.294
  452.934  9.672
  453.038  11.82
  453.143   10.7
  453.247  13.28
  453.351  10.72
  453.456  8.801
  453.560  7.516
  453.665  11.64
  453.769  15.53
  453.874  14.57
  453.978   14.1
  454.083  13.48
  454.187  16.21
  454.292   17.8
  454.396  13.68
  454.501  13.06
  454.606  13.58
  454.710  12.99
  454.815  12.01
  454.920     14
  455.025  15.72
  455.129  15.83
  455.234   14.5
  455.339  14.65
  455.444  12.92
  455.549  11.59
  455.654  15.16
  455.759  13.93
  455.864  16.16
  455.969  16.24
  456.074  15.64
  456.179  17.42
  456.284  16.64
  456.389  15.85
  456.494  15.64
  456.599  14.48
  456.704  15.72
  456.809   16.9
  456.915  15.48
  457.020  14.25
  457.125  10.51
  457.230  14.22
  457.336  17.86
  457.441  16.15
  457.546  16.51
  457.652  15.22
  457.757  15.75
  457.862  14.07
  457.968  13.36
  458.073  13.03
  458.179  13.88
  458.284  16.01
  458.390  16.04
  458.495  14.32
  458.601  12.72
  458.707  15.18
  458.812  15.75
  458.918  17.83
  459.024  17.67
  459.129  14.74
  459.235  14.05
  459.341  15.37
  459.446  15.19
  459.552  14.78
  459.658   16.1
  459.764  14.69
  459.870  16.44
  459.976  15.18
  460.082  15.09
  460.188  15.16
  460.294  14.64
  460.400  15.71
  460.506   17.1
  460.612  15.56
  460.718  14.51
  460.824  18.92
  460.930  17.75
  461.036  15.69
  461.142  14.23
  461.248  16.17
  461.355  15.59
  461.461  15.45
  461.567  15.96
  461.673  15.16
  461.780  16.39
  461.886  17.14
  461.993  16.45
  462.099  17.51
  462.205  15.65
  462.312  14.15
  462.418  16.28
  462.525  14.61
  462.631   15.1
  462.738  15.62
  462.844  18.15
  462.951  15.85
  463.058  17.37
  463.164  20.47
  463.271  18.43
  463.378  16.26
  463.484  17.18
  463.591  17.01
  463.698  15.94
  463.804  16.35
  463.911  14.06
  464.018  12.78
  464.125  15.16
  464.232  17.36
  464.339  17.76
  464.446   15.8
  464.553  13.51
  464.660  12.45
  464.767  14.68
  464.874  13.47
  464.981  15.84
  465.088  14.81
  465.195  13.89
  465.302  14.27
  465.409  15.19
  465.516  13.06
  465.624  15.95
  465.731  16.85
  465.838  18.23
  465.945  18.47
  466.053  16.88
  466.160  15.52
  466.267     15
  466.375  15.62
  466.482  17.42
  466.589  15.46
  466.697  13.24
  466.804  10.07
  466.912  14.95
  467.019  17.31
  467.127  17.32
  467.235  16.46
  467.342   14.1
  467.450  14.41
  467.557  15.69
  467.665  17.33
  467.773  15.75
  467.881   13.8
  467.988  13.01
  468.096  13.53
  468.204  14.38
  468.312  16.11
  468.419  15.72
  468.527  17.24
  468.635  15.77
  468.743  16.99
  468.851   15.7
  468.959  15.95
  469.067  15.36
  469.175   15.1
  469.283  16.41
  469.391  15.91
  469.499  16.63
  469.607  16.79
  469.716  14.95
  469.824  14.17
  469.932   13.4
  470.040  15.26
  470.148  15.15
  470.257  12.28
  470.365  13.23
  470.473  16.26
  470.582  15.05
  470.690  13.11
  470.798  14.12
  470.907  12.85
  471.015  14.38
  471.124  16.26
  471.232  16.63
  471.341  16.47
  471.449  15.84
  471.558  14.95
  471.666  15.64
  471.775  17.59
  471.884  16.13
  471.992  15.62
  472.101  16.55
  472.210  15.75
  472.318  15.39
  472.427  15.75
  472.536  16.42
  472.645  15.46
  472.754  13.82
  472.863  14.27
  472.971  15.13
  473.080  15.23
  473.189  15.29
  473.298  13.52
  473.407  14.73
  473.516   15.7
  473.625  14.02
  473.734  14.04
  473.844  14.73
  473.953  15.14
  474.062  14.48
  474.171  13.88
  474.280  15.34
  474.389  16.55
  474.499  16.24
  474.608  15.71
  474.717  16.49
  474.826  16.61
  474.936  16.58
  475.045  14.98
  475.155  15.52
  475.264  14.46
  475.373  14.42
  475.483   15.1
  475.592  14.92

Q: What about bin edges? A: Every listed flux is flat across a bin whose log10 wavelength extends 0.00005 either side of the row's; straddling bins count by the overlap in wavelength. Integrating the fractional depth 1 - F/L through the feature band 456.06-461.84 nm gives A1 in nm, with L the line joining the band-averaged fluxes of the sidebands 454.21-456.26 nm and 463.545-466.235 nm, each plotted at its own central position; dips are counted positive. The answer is -0.204 nm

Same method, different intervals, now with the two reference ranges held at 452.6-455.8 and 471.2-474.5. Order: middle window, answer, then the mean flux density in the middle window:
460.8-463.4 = -0.45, 16.4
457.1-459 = -0.22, 15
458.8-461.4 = -0.39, 15.8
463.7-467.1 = -0.20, 15.2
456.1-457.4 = -0.21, 15.4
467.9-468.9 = -0.04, 15.3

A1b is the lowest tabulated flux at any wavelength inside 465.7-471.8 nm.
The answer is 10.07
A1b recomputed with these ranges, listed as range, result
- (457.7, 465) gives 12.45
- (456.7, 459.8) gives 10.51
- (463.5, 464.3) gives 12.78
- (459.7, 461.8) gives 14.23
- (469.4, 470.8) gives 12.28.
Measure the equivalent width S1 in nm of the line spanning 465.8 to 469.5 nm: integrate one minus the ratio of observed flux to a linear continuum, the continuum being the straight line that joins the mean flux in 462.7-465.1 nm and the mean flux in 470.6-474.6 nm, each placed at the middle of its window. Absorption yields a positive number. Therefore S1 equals 0.01 nm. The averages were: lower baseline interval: 15.9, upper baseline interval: 15.2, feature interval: 15.6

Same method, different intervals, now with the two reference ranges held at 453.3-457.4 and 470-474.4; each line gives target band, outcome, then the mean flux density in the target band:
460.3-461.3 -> -0.108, 16.1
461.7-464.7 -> -0.299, 16.1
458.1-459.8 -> -0.093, 15.2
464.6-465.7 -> 0.025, 14.4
